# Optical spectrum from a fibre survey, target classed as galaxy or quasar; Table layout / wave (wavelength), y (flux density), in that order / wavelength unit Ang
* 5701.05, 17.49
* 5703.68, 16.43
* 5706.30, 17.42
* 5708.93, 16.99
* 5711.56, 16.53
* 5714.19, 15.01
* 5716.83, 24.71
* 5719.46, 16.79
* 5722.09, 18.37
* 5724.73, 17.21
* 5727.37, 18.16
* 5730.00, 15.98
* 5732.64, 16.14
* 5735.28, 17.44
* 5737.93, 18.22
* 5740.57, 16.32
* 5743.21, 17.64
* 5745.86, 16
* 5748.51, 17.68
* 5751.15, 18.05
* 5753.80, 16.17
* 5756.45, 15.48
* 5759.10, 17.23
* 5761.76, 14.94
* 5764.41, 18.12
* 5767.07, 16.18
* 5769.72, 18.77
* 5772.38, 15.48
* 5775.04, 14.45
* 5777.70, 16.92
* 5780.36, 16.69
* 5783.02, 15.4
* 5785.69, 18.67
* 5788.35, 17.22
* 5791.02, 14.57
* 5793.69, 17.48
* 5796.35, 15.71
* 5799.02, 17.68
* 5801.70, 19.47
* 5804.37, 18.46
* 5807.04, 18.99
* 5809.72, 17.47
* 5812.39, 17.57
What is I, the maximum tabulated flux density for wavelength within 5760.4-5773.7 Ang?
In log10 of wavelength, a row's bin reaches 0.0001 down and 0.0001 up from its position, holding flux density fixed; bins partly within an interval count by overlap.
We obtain 18.77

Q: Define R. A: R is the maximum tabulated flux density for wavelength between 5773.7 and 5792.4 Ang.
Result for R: 18.67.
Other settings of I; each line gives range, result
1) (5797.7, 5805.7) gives 19.47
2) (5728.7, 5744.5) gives 18.22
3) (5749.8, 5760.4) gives 18.05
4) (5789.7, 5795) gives 17.48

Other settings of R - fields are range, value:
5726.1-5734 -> 18.16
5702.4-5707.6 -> 17.42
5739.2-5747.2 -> 17.64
